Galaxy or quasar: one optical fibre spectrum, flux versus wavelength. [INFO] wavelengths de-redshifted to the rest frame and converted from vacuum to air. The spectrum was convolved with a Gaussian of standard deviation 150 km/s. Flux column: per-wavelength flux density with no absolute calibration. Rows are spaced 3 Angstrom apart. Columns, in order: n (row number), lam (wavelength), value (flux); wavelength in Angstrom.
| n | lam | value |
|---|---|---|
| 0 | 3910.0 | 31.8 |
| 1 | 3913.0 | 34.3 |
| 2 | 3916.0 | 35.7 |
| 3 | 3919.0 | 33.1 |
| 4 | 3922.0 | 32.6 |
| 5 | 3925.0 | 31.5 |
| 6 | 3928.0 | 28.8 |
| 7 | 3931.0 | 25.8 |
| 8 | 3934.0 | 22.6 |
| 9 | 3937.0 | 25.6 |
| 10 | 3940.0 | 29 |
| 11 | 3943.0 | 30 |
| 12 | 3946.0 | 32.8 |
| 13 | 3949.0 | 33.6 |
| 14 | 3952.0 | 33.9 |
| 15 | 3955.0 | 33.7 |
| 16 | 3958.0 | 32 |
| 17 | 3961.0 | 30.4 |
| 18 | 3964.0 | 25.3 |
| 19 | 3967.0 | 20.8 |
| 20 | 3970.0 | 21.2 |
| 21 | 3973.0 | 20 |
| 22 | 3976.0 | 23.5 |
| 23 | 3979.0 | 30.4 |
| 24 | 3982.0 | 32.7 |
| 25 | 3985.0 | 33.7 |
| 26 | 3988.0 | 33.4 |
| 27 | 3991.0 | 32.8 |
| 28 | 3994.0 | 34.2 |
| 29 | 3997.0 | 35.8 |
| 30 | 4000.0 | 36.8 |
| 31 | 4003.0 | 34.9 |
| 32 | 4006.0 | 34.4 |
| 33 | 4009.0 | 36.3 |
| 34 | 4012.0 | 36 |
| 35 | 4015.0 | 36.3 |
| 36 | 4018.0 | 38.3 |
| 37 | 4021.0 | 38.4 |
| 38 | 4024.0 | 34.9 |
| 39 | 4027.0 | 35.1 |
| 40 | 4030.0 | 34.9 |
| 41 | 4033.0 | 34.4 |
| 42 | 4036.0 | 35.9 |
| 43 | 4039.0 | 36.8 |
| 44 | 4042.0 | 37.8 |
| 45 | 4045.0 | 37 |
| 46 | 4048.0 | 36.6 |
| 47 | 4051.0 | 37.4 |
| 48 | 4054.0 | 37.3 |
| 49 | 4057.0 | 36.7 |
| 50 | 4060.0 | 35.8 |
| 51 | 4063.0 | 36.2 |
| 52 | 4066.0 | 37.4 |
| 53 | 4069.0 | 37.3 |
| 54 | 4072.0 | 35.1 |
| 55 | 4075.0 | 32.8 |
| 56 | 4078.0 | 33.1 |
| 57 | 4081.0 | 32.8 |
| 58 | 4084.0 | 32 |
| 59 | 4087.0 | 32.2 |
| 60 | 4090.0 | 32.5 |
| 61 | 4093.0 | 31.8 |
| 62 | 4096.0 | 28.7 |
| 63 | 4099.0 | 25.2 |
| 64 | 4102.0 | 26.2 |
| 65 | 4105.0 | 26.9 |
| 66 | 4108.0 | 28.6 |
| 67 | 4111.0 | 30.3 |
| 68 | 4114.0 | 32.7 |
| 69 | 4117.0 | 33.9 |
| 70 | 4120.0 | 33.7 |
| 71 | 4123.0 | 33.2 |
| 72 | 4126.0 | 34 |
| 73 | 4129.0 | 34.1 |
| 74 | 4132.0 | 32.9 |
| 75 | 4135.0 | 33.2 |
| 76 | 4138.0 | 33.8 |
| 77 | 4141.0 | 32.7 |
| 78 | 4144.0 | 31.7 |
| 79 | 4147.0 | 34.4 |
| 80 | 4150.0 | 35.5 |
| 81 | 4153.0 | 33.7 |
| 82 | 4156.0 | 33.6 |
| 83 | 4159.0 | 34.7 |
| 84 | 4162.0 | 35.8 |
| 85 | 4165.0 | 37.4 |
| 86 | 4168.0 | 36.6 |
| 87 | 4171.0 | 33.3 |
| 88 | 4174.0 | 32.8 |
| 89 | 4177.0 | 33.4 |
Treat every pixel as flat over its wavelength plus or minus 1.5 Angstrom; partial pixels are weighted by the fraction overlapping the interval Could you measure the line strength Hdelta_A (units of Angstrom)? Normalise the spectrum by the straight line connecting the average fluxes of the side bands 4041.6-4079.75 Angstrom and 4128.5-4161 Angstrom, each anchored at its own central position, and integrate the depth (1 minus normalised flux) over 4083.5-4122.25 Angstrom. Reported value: 5.02 Angstrom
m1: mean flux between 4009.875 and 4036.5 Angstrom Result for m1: 36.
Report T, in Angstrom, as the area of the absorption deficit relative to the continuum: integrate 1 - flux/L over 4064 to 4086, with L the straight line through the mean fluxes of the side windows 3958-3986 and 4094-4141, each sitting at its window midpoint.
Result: -3.3 Angstrom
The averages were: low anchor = 26.6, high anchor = 31.2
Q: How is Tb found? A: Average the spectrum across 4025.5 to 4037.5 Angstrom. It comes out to 35.1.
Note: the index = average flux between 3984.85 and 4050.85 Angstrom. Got 35.7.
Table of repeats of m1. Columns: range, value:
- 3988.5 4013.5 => 35.1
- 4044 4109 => 33.2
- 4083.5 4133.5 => 31.1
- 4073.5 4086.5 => 32.6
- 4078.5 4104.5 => 30.2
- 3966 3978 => 21.8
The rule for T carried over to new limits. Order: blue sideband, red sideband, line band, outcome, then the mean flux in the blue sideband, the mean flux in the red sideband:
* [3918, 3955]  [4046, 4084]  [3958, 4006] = 3.2 Angstrom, 30.1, 35.6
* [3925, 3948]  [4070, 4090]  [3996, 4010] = -2.4 Angstrom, 28.2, 33.1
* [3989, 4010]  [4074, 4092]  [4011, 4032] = -1.2 Angstrom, 35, 32.5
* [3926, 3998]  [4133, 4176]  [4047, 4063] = -2.6 Angstrom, 29.2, 34.2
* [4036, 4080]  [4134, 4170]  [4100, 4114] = 2.7 Angstrom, 36.2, 34.4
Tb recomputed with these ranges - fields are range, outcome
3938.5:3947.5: 30.6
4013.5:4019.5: 37.3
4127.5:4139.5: 33.5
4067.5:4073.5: 36.2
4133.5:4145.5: 32.9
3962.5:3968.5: 23.1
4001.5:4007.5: 34.6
